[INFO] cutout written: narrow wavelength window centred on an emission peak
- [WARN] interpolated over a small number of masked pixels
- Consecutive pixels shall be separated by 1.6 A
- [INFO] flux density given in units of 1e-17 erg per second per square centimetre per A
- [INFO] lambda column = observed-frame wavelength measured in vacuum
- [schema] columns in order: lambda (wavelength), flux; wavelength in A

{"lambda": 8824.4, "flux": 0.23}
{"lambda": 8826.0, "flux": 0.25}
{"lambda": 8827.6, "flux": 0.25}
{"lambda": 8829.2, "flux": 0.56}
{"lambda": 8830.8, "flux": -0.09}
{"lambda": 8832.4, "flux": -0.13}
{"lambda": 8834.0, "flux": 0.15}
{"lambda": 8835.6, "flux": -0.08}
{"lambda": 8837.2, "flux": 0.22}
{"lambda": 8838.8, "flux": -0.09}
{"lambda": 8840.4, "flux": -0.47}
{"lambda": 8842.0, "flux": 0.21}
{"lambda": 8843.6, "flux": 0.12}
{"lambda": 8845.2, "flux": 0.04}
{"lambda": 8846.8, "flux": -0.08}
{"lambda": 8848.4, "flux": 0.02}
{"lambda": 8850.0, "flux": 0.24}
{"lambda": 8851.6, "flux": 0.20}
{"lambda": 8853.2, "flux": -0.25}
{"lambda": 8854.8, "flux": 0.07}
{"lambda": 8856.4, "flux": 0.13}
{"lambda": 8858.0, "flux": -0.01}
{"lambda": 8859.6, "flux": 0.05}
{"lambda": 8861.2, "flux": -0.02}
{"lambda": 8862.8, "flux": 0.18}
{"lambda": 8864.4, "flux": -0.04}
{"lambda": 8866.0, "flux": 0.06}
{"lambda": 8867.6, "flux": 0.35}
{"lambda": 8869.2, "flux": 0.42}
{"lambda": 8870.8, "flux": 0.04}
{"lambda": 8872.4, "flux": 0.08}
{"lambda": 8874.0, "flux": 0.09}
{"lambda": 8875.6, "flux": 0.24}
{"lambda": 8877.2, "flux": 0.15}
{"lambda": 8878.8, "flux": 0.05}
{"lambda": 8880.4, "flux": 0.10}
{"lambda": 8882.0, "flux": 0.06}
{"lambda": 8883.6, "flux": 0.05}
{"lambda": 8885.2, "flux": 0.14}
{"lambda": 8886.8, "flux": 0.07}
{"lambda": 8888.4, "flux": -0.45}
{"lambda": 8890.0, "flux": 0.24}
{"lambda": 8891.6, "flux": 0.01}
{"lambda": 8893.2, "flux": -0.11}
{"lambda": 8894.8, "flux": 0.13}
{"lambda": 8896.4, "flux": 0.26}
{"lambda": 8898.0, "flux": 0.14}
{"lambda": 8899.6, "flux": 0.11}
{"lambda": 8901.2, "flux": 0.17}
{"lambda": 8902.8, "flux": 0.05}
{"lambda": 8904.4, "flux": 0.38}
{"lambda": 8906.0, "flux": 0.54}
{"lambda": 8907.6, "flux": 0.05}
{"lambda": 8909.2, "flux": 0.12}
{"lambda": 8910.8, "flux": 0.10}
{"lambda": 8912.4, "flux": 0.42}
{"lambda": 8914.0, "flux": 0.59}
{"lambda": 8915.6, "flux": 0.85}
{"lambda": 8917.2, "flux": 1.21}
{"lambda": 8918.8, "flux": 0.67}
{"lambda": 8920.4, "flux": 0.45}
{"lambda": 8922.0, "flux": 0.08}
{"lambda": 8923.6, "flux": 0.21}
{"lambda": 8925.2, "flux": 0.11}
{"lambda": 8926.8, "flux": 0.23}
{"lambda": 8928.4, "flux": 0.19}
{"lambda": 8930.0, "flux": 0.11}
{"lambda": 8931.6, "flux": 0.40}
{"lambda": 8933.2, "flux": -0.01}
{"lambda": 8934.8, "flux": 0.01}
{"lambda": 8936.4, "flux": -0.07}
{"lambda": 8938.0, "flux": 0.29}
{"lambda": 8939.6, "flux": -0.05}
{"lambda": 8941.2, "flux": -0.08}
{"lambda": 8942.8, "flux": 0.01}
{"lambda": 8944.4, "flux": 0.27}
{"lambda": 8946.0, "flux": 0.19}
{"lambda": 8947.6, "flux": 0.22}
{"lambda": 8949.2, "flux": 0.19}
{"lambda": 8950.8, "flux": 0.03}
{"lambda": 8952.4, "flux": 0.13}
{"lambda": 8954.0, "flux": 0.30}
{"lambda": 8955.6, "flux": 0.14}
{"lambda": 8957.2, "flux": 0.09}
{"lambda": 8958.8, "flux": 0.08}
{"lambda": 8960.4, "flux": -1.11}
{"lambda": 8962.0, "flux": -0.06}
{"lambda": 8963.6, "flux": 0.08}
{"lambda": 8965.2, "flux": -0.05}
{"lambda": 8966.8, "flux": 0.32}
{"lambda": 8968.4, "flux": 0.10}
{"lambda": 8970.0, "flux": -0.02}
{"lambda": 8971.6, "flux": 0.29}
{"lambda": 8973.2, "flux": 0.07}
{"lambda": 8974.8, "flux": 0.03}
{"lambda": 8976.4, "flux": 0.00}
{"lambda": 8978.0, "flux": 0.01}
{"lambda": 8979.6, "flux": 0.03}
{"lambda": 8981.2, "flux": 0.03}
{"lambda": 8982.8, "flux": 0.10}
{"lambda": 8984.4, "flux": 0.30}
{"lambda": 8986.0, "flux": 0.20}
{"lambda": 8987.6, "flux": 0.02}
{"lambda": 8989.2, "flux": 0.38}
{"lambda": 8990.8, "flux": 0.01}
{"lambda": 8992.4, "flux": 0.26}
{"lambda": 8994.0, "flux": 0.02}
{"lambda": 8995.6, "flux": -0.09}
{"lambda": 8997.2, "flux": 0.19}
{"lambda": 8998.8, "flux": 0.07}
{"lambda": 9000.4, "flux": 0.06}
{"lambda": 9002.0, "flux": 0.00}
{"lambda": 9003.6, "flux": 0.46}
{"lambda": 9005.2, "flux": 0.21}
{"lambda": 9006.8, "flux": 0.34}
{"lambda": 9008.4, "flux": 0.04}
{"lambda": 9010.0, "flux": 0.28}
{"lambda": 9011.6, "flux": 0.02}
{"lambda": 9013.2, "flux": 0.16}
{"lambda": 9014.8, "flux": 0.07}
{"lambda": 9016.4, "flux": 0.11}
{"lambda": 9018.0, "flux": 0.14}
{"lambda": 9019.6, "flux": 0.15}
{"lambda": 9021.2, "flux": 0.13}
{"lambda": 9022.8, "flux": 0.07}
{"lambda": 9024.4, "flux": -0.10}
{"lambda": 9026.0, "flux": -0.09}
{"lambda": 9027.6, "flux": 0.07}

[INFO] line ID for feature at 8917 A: Hbeta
